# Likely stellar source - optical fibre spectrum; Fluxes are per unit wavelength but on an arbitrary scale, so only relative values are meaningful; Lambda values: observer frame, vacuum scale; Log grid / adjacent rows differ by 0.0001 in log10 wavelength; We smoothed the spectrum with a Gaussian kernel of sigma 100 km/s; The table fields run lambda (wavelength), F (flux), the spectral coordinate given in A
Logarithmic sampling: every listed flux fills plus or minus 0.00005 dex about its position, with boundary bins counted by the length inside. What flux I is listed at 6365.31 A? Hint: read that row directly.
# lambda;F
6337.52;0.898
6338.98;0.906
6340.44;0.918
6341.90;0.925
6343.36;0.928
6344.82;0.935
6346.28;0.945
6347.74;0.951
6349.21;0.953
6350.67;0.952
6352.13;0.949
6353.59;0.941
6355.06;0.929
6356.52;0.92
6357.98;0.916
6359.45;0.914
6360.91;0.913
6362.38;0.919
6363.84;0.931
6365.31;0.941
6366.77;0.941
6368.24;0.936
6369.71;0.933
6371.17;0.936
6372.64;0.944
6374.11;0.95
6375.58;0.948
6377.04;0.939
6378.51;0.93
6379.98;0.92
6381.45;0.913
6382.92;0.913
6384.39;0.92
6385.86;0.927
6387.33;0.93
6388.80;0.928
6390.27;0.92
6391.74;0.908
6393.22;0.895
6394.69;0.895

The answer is 0.941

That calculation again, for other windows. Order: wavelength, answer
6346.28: 0.945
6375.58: 0.948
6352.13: 0.949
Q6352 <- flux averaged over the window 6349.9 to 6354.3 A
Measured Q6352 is 0.949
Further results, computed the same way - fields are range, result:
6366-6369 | 0.938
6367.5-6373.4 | 0.936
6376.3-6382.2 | 0.926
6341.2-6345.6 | 0.93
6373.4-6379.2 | 0.943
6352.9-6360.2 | 0.924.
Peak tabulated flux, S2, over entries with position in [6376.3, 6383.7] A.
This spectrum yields 0.939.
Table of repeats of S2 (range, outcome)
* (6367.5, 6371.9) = 0.936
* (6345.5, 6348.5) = 0.951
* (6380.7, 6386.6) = 0.927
